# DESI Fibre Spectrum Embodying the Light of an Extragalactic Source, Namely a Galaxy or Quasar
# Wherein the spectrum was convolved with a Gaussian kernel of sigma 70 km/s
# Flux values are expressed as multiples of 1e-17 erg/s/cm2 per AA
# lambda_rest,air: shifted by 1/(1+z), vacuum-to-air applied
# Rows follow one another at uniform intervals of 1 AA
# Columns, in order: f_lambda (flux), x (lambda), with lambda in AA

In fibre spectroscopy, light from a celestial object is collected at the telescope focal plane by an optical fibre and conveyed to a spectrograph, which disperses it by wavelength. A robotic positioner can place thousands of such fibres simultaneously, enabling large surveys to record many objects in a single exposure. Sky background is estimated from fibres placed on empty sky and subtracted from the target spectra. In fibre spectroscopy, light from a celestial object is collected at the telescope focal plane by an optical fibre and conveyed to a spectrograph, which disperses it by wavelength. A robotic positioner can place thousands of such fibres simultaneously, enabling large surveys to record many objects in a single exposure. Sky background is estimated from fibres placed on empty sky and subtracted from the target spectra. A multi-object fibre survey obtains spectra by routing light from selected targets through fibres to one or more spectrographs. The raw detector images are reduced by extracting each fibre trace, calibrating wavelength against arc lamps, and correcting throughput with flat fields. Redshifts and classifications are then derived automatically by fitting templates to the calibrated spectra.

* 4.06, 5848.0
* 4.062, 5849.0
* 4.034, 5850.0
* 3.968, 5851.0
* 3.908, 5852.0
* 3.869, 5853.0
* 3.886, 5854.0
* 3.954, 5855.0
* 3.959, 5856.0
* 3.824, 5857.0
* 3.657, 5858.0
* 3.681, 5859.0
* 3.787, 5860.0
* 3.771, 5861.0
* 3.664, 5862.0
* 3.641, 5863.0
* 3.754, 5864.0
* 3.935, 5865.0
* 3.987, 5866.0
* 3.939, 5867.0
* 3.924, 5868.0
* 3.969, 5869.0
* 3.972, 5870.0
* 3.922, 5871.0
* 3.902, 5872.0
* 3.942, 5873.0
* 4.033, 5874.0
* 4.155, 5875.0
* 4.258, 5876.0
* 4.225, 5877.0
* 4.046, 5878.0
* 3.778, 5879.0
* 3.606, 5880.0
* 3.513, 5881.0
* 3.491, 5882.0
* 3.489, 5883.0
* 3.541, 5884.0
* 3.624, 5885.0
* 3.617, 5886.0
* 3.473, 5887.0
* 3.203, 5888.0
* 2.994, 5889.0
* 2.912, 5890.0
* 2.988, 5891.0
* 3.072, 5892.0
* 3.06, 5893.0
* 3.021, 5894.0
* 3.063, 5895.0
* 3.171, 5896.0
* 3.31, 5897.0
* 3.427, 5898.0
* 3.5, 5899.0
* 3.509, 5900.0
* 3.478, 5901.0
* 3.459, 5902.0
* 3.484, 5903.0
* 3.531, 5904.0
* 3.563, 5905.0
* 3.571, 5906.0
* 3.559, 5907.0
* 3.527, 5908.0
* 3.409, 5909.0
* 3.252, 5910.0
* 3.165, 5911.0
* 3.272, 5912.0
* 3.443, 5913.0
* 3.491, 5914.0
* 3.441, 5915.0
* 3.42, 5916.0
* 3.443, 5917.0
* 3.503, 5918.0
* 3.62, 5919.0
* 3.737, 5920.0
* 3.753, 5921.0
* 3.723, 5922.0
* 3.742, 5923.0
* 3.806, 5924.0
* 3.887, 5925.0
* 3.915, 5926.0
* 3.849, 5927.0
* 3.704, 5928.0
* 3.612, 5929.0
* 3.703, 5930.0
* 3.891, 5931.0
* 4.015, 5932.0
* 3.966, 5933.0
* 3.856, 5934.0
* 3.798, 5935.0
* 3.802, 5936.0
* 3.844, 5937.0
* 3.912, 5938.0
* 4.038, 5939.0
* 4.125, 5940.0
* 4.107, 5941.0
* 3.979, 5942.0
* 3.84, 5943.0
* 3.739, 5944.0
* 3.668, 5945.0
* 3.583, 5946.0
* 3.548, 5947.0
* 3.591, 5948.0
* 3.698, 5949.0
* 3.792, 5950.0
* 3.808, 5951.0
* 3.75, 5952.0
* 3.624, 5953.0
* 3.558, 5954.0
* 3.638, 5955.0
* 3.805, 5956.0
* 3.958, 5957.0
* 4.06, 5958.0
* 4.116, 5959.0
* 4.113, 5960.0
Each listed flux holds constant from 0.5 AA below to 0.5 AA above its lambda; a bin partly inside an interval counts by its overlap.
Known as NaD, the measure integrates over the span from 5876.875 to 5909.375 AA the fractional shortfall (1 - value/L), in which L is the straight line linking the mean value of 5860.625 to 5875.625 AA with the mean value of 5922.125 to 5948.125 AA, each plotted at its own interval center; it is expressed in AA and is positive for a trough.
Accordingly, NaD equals 3.8 AA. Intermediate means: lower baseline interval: 3.9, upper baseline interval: 3.83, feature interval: 3.42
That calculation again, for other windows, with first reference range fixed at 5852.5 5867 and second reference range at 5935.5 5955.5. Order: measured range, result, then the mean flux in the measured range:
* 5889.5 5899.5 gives 1.7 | 3.15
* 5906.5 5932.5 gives 1.2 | 3.61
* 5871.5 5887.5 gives 0.1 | 3.79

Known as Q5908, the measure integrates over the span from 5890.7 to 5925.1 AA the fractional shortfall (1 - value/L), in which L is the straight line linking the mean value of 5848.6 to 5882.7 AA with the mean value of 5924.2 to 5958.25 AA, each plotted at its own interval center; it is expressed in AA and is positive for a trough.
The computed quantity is 3.62 AA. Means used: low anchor 3.88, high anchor 3.81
